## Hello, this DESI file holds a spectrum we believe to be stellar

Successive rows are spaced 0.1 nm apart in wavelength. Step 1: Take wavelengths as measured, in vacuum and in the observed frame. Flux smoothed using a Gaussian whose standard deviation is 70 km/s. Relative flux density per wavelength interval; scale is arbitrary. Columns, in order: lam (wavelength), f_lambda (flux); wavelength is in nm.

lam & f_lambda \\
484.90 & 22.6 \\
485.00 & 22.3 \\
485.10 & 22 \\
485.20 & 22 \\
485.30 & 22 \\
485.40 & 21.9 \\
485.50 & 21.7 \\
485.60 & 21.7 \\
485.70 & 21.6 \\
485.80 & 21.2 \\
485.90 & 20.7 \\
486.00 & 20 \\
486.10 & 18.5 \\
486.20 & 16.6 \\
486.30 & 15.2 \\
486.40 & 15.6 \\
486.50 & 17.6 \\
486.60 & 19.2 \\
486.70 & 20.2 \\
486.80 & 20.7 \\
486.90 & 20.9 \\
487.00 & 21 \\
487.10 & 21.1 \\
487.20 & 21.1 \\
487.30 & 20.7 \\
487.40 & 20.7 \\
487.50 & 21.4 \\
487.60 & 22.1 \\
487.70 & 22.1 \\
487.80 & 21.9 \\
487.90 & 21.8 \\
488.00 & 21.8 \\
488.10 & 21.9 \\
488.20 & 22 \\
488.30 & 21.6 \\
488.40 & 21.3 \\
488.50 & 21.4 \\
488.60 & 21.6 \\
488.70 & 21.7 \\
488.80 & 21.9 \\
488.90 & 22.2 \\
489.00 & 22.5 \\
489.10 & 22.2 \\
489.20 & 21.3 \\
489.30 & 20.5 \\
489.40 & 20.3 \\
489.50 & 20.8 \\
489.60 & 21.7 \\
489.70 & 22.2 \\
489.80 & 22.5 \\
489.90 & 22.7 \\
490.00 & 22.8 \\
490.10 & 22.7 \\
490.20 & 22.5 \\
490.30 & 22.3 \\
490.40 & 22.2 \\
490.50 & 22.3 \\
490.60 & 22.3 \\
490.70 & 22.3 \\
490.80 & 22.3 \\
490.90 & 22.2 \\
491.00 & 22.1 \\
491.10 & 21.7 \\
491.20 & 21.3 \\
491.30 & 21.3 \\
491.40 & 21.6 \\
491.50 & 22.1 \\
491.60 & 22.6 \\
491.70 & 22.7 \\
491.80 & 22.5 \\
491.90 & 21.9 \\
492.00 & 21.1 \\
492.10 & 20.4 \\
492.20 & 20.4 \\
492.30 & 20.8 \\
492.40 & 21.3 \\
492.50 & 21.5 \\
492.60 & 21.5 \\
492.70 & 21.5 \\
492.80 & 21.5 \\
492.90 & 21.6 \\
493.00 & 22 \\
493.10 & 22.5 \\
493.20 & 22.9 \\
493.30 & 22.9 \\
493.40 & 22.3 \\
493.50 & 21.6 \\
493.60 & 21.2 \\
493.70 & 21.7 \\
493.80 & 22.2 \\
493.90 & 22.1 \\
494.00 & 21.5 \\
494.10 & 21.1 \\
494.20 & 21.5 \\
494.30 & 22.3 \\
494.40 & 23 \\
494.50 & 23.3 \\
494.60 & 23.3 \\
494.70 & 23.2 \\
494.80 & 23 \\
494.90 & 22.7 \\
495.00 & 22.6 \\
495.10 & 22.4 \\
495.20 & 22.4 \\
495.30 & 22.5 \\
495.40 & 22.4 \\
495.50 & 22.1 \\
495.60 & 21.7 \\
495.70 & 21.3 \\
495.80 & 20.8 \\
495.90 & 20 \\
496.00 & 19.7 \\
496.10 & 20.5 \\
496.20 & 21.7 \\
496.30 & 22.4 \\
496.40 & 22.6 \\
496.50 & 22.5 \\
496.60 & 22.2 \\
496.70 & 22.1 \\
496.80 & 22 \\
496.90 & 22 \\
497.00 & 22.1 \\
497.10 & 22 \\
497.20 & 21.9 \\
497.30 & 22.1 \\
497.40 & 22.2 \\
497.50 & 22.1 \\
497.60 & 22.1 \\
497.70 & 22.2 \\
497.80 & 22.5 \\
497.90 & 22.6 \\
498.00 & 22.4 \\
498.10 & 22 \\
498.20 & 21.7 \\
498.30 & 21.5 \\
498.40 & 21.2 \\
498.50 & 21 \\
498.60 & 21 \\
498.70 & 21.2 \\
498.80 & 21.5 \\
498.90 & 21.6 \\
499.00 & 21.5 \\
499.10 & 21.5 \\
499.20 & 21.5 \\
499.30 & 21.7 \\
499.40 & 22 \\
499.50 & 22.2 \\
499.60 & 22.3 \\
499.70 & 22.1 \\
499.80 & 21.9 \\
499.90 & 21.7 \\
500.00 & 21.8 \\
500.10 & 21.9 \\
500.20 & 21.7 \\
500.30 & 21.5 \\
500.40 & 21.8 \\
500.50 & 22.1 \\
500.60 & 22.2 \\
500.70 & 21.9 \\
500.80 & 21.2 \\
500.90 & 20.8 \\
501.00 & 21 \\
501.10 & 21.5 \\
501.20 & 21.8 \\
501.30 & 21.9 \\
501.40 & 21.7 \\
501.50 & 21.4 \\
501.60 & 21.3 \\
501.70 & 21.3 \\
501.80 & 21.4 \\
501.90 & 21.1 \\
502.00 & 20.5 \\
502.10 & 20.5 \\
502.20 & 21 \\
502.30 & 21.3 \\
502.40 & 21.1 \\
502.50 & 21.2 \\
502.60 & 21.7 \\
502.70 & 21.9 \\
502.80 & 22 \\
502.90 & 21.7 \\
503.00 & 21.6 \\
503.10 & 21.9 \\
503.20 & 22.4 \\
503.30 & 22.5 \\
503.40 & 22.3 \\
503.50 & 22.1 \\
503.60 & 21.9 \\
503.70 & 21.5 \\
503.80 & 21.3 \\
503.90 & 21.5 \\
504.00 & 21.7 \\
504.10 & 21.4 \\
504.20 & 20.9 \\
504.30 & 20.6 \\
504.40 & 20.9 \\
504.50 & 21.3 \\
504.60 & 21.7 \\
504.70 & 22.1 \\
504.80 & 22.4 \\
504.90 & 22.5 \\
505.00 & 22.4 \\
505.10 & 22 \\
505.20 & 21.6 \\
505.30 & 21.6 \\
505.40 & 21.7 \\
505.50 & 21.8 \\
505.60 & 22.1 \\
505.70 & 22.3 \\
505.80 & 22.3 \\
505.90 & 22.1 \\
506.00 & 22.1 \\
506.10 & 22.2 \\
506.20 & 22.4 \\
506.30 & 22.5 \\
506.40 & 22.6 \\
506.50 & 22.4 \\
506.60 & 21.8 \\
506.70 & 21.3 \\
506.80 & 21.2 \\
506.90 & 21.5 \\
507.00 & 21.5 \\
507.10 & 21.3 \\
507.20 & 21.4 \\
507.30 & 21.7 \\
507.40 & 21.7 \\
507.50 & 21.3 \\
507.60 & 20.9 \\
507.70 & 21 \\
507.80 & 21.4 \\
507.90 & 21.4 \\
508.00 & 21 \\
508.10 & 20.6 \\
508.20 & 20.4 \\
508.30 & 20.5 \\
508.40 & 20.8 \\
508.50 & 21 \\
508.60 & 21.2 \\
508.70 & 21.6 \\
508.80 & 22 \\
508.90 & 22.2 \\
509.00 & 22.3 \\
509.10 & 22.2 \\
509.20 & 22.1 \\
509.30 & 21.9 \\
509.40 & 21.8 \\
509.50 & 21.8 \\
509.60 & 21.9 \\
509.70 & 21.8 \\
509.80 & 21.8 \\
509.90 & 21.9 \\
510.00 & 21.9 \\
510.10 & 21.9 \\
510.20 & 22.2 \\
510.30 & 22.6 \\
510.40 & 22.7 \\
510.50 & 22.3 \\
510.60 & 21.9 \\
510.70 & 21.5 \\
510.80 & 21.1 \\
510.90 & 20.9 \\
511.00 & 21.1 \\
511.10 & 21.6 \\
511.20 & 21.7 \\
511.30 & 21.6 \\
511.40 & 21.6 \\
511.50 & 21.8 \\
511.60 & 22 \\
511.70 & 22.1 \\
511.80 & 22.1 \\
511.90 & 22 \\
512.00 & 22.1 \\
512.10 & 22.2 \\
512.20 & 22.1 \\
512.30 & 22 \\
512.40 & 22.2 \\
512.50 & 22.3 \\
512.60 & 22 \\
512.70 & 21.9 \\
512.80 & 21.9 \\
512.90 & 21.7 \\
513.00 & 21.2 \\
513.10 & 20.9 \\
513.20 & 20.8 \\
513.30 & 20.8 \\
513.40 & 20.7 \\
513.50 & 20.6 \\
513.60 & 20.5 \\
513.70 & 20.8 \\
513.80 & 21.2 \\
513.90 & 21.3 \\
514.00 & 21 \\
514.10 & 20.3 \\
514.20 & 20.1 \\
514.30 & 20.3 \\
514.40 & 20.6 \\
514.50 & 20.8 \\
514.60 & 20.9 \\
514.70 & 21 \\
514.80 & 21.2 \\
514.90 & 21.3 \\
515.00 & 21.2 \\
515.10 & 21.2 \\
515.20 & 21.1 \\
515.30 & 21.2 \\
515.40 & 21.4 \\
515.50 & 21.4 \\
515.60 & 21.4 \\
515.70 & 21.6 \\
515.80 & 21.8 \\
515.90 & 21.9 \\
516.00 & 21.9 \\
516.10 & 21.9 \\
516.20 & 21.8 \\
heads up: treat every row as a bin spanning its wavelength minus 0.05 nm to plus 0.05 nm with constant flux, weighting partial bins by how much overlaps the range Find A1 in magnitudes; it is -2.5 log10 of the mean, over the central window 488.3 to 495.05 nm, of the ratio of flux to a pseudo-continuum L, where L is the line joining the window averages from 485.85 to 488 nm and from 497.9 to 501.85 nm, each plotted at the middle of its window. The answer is -0.07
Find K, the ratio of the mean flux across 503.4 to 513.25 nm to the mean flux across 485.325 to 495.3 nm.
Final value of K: 1.01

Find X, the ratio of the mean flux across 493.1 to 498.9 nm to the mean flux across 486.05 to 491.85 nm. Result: 1.03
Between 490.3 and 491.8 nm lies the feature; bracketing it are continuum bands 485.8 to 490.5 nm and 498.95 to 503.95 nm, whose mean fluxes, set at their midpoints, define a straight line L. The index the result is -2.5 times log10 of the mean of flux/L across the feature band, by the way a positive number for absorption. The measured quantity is -0.048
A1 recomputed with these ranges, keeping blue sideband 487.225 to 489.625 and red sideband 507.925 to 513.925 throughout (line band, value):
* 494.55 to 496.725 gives -0.022 mag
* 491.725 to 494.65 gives -0.014 mag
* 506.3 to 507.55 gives -0.004 mag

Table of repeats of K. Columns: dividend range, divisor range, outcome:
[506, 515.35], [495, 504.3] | 0.99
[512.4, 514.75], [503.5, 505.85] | 0.97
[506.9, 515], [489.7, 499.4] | 0.98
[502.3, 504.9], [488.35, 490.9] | 0.99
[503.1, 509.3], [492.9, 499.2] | 0.99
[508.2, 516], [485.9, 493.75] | 1.01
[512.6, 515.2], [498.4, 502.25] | 0.98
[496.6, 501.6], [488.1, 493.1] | 1.00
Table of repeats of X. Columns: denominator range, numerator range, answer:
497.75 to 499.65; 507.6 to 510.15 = 0.99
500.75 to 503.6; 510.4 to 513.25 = 1.01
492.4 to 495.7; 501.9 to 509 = 0.97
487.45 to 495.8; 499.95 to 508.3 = 0.98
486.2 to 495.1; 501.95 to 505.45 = 1.00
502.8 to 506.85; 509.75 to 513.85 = 0.99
